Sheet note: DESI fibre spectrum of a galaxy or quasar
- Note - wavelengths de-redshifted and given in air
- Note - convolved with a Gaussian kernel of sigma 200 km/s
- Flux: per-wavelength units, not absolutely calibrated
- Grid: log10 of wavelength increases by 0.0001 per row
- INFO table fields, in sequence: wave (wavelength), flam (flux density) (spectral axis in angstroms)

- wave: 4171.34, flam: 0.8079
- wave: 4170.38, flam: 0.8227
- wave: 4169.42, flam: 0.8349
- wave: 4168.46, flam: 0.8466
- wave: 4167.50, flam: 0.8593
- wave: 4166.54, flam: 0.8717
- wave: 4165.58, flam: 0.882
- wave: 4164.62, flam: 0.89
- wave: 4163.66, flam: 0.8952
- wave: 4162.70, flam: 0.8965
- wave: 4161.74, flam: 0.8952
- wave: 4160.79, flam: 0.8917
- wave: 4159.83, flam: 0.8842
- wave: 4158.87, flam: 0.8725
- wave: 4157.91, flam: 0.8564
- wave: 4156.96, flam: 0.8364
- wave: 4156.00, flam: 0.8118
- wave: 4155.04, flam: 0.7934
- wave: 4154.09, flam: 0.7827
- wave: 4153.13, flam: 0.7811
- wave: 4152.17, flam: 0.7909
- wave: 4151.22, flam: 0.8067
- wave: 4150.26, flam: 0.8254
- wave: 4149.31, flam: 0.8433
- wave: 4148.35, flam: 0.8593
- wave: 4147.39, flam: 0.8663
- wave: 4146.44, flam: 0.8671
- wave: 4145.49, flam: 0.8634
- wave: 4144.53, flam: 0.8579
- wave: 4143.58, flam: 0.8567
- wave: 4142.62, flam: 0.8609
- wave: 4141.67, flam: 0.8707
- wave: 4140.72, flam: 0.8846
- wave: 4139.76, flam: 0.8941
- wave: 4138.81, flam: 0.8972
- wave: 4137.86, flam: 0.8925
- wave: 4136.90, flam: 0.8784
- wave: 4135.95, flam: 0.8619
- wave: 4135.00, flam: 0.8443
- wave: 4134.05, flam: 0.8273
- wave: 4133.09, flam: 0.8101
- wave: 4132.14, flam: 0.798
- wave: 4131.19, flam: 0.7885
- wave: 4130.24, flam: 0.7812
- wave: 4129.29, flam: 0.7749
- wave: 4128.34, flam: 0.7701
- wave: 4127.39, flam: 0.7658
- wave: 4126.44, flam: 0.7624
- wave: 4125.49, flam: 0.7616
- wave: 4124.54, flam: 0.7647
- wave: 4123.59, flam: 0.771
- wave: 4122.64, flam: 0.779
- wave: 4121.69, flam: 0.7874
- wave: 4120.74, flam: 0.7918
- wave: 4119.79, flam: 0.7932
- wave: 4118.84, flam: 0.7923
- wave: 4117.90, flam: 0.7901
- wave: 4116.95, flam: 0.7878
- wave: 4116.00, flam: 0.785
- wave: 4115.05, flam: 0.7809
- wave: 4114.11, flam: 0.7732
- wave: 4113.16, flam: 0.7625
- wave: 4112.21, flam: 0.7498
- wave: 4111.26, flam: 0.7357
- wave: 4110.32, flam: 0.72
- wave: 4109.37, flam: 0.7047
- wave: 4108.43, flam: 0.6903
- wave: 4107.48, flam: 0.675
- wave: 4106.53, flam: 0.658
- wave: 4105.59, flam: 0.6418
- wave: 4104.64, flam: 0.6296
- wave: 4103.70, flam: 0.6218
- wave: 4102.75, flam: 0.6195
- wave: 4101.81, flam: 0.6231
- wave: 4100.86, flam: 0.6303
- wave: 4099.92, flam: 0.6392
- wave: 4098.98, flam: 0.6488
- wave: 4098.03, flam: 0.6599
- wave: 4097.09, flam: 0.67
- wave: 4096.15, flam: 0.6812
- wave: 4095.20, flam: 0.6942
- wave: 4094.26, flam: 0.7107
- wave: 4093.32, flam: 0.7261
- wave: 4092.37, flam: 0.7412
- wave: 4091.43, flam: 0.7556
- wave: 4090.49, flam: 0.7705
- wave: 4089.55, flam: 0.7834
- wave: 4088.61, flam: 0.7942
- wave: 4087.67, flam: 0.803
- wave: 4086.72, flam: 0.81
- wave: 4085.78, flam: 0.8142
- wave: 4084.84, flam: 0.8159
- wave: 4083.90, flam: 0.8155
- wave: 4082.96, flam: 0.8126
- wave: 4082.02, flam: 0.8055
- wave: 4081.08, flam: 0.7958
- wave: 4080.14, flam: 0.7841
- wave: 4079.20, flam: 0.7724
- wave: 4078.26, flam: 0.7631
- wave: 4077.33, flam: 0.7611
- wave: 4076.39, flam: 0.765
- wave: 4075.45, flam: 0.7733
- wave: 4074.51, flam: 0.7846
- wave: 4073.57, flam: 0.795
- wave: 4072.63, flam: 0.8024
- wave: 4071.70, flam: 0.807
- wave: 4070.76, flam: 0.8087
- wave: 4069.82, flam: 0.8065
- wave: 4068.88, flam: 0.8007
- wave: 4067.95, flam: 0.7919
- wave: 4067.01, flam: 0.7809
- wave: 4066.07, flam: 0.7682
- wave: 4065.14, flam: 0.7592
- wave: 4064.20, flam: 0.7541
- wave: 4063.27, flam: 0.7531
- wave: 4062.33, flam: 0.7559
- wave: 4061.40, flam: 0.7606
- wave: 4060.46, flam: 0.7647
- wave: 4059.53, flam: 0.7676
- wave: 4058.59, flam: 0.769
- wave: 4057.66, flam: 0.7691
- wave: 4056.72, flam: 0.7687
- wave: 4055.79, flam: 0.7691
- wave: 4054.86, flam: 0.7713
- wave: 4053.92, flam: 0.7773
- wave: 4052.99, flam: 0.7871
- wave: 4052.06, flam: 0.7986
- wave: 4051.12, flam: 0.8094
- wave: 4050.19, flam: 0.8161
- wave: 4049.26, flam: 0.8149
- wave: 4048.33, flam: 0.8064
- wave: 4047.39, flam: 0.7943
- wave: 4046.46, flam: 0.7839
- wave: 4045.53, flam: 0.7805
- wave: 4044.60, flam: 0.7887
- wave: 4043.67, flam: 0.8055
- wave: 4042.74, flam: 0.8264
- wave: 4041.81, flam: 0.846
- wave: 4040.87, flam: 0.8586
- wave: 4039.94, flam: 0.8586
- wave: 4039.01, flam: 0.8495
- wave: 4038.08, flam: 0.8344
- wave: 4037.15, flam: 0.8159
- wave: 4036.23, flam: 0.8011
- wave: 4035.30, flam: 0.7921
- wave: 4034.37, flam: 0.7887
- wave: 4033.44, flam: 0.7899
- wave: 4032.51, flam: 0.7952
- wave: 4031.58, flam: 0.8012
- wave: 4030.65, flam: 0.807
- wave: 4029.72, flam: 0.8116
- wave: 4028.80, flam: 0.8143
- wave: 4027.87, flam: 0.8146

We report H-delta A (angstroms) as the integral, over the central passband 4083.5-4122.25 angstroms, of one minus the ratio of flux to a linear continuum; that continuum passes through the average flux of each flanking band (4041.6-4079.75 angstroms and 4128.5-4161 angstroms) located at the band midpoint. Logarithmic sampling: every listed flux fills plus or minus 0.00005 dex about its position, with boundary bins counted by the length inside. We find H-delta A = 4.0 angstroms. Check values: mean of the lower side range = 0.785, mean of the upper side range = 0.84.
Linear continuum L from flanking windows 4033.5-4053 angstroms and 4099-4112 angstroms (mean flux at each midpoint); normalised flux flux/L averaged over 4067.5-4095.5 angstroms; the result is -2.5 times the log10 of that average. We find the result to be -0.09 mag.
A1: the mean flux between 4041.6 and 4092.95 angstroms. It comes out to 0.787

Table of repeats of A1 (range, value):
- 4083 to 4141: 0.757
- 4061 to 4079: 0.779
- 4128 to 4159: 0.836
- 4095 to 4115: 0.68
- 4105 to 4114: 0.705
